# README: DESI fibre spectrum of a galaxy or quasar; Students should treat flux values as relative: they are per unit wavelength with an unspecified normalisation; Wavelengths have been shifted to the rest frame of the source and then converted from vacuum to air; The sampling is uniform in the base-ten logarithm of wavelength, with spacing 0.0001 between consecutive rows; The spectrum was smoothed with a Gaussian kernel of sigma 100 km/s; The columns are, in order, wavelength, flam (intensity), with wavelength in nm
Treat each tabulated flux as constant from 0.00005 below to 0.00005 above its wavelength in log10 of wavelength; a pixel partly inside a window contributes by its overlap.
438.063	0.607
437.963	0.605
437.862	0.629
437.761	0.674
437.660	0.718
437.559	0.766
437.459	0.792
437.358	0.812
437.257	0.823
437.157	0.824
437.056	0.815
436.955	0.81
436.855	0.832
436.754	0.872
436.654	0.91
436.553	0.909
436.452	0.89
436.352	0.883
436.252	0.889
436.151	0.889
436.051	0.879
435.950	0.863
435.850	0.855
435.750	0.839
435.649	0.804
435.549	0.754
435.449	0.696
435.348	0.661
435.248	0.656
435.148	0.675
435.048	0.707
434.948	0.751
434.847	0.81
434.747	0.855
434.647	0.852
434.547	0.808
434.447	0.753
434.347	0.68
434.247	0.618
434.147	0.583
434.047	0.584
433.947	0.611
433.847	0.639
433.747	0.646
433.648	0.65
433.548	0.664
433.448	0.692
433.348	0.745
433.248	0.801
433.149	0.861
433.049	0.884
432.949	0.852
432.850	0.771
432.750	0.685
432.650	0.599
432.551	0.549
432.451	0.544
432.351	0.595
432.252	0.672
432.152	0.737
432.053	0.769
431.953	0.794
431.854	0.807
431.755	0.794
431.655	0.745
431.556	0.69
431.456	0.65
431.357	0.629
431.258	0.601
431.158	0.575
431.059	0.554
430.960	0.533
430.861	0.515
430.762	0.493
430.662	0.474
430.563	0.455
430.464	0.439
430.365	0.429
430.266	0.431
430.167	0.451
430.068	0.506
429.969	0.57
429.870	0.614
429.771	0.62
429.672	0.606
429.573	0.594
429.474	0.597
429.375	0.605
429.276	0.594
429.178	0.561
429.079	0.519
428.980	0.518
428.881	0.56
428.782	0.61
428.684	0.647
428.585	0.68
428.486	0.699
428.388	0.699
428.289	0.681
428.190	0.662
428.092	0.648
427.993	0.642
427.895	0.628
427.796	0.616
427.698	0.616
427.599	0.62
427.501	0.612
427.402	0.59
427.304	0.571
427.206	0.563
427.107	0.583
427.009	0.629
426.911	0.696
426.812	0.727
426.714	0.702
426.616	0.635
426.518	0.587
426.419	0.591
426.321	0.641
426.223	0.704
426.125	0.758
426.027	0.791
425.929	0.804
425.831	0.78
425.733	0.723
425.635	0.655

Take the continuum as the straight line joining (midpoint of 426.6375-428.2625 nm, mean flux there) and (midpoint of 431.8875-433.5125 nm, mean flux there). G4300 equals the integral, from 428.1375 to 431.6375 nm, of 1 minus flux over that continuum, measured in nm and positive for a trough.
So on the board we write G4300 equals 0.51 nm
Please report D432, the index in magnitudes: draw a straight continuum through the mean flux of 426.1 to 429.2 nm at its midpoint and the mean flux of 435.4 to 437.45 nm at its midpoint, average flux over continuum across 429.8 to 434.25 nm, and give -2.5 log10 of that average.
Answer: 0.17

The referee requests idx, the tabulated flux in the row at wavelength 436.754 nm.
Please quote 0.872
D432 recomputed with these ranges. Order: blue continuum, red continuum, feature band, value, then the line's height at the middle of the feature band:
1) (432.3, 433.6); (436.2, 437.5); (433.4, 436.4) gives 0.058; 0.781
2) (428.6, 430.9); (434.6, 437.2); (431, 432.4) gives -0.094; 0.628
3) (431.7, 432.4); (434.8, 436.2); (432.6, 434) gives 0.044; 0.751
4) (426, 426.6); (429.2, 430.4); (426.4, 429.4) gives -0.010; 0.618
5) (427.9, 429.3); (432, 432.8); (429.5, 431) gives 0.220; 0.632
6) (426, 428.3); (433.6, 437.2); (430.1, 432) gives 0.210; 0.704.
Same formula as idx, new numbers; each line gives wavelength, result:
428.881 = 0.56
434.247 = 0.618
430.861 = 0.515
